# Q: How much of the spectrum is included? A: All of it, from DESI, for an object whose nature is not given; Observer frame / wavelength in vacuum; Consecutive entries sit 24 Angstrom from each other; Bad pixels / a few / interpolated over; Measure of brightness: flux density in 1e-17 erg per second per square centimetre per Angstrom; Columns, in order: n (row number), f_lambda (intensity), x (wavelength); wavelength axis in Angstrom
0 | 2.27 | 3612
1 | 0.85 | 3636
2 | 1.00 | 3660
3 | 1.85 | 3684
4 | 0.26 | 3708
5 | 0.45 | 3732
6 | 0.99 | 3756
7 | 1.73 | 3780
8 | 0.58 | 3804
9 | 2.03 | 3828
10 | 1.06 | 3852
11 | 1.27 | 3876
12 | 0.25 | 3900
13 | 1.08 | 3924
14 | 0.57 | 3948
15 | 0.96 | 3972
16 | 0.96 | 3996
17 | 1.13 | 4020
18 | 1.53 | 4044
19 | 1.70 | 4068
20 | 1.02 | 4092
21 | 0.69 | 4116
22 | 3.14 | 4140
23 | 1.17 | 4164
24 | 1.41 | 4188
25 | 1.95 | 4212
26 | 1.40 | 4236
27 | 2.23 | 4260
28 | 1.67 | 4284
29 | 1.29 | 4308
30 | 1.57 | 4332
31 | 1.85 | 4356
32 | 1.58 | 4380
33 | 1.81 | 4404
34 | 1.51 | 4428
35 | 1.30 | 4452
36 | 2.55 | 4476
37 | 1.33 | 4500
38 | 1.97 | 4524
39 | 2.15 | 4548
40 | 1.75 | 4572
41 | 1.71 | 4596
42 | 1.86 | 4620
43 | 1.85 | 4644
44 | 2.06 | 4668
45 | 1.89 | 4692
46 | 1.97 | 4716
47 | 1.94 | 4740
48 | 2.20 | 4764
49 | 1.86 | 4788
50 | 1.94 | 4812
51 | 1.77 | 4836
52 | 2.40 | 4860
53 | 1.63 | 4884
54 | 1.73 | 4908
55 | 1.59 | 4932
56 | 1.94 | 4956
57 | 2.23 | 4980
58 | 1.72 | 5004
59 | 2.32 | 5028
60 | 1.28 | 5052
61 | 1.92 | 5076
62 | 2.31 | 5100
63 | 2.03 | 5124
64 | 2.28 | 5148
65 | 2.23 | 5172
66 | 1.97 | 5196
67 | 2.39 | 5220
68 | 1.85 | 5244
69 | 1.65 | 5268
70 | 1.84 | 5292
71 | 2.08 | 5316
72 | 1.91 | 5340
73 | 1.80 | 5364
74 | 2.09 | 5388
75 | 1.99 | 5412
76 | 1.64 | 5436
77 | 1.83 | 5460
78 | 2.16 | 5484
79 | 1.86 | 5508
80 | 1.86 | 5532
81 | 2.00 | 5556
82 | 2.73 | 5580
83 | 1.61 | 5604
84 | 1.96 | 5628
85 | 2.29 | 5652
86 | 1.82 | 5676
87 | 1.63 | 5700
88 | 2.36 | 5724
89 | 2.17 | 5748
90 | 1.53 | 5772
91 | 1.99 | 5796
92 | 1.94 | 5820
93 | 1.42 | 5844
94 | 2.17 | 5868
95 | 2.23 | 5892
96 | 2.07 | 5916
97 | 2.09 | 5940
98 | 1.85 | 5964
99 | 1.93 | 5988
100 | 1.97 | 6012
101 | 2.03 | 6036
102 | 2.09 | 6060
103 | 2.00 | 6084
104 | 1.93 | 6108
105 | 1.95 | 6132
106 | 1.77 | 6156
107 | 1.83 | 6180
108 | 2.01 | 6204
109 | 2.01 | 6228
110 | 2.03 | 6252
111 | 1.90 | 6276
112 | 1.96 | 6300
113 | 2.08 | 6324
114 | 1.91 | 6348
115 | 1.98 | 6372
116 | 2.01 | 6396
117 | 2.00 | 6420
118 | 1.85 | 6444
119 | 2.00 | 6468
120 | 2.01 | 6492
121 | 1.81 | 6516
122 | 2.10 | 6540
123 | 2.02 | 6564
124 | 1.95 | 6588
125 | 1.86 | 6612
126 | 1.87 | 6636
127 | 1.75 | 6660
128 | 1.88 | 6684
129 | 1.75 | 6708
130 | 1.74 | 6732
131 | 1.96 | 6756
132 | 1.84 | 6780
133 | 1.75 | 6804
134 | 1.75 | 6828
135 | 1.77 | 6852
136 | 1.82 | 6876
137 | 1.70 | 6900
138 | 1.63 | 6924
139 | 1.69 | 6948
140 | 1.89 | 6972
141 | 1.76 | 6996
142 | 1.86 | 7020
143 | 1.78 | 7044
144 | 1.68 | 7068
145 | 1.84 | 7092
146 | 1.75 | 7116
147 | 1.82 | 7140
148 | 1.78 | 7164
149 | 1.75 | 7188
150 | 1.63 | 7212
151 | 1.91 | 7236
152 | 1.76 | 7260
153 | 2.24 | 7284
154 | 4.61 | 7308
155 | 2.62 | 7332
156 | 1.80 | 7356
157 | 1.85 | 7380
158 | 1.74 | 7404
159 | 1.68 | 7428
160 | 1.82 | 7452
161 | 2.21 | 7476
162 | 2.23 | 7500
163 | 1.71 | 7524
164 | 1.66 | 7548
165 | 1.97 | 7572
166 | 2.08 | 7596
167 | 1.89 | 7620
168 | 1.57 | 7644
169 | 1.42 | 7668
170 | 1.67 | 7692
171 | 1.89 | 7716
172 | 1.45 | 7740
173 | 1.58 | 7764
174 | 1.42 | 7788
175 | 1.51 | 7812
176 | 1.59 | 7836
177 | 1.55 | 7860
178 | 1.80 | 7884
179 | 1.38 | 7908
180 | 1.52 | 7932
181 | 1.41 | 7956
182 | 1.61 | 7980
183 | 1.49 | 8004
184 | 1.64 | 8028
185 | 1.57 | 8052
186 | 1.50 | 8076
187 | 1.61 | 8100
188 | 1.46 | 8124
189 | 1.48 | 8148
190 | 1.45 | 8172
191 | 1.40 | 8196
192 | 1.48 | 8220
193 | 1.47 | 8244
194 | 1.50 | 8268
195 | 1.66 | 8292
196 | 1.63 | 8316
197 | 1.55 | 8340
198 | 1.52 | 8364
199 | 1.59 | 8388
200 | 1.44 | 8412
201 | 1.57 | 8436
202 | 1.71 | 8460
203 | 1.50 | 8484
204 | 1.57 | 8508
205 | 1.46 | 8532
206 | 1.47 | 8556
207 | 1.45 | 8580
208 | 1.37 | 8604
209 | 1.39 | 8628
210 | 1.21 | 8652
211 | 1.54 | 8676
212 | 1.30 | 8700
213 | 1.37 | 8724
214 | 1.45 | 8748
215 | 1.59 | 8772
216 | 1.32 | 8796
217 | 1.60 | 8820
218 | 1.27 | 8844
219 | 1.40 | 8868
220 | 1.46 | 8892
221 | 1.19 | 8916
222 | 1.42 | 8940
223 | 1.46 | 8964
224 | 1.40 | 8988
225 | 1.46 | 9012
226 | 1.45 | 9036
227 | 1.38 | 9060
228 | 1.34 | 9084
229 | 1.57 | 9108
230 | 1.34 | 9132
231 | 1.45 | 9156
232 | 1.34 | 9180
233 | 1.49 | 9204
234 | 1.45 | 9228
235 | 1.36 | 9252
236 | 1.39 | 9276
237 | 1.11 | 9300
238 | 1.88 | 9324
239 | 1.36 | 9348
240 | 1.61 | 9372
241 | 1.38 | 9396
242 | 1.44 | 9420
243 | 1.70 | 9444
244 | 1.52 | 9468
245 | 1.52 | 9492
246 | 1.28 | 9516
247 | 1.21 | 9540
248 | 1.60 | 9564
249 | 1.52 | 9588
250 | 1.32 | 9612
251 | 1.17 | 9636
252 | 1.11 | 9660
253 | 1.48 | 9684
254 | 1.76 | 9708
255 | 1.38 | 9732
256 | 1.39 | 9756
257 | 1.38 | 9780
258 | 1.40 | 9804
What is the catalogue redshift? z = 0.112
